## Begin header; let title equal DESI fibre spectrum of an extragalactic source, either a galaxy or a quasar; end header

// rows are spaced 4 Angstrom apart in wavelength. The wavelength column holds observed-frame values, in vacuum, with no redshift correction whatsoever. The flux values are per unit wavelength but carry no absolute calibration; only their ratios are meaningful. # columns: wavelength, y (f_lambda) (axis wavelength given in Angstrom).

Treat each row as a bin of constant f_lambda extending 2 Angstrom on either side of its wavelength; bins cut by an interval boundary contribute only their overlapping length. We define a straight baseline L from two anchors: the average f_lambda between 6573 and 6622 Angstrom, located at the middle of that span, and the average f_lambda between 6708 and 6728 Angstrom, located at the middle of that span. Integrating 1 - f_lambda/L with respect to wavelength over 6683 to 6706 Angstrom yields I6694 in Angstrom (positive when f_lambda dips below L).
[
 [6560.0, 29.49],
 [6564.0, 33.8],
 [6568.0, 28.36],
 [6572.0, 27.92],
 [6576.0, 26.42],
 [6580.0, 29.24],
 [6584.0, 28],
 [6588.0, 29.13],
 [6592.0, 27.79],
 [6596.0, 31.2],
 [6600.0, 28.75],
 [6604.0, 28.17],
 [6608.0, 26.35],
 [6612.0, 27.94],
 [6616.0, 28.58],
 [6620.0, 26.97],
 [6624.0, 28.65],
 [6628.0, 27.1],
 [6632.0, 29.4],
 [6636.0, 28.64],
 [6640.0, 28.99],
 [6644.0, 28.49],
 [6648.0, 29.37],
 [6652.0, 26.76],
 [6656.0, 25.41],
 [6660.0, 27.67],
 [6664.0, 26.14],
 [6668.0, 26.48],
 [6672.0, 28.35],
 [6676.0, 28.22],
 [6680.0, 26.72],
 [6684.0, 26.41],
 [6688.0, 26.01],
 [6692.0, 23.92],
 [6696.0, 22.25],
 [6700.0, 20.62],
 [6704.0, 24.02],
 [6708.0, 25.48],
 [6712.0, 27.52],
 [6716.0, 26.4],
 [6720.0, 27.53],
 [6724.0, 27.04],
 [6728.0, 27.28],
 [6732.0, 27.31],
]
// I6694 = 2.9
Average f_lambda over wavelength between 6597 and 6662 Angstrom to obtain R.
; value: 28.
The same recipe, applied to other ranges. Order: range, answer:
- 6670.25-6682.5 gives 27.7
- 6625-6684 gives 27.7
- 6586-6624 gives 28.3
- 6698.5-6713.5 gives 24.4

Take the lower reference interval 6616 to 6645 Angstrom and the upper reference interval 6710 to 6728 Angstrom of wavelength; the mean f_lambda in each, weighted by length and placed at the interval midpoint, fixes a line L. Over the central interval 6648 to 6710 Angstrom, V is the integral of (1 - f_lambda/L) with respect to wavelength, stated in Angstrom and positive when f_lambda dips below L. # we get 4.3 Angstrom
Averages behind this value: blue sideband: 28.3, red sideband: 27.1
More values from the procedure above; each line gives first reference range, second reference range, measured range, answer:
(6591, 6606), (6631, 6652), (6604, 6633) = 1.1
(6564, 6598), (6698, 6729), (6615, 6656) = -0.9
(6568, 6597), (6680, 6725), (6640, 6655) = -0.8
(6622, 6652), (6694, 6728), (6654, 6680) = 0.2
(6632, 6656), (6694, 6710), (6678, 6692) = -0.8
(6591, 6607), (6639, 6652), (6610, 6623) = 0.4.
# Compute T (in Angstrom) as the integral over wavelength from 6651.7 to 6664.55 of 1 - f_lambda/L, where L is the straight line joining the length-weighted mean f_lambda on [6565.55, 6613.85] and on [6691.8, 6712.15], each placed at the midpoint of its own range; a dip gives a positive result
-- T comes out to -0.5 Angstrom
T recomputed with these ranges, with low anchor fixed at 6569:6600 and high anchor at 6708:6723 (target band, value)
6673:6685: 0.04 Angstrom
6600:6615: 0.28 Angstrom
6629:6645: -0.52 Angstrom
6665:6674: 0.07 Angstrom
